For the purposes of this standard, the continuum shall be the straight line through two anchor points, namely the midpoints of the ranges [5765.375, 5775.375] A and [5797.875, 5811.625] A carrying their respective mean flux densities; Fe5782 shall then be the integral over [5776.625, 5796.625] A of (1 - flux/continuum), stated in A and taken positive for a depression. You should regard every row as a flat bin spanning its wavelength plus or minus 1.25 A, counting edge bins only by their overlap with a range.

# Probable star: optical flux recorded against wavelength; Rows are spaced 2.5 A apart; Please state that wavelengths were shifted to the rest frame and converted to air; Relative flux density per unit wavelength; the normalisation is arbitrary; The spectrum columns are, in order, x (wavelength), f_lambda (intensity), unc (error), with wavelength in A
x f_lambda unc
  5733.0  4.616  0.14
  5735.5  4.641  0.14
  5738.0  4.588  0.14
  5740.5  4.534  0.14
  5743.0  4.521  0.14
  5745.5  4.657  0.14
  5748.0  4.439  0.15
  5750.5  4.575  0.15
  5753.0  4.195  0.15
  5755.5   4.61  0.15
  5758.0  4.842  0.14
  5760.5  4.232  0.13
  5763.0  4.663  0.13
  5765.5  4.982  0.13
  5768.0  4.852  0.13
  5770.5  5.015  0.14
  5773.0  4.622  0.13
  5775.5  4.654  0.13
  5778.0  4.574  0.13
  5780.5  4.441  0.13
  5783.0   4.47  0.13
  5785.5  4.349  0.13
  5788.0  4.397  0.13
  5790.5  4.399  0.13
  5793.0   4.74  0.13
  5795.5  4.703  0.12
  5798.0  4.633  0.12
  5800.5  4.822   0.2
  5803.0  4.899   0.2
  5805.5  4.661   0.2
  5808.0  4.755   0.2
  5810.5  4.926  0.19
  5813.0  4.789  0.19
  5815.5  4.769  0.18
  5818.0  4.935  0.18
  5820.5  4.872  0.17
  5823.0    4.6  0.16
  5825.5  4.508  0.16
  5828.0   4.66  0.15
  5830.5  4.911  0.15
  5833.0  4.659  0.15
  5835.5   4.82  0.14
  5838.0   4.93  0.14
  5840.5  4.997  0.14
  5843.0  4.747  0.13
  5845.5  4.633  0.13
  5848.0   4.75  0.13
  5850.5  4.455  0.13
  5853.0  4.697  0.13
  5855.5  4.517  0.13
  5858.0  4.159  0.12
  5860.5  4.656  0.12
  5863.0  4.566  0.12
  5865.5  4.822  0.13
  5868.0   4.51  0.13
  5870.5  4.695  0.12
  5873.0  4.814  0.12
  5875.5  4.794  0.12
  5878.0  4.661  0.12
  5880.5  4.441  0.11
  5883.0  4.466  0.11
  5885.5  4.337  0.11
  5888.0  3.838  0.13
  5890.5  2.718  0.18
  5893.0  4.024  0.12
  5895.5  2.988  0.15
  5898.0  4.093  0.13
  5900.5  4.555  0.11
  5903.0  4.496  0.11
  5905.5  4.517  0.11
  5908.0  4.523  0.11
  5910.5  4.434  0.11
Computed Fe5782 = 1.26 A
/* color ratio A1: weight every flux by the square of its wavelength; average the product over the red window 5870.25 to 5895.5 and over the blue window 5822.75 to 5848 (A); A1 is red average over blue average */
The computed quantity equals 0.9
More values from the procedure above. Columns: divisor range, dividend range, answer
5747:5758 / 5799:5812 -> 1.09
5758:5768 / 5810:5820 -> 1.06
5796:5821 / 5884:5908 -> 0.86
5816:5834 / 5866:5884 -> 1.00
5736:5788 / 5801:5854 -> 1.06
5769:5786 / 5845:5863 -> 1.01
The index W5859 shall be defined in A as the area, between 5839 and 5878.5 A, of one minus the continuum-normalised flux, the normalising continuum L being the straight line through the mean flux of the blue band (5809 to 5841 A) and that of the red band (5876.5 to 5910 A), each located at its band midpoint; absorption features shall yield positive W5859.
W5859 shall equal -1.67 A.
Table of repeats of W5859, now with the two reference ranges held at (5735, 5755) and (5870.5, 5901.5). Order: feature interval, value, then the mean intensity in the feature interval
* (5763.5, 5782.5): -1.2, 4.72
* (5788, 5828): -3.3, 4.72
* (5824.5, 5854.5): -3.2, 4.73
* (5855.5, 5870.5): -1.2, 4.55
